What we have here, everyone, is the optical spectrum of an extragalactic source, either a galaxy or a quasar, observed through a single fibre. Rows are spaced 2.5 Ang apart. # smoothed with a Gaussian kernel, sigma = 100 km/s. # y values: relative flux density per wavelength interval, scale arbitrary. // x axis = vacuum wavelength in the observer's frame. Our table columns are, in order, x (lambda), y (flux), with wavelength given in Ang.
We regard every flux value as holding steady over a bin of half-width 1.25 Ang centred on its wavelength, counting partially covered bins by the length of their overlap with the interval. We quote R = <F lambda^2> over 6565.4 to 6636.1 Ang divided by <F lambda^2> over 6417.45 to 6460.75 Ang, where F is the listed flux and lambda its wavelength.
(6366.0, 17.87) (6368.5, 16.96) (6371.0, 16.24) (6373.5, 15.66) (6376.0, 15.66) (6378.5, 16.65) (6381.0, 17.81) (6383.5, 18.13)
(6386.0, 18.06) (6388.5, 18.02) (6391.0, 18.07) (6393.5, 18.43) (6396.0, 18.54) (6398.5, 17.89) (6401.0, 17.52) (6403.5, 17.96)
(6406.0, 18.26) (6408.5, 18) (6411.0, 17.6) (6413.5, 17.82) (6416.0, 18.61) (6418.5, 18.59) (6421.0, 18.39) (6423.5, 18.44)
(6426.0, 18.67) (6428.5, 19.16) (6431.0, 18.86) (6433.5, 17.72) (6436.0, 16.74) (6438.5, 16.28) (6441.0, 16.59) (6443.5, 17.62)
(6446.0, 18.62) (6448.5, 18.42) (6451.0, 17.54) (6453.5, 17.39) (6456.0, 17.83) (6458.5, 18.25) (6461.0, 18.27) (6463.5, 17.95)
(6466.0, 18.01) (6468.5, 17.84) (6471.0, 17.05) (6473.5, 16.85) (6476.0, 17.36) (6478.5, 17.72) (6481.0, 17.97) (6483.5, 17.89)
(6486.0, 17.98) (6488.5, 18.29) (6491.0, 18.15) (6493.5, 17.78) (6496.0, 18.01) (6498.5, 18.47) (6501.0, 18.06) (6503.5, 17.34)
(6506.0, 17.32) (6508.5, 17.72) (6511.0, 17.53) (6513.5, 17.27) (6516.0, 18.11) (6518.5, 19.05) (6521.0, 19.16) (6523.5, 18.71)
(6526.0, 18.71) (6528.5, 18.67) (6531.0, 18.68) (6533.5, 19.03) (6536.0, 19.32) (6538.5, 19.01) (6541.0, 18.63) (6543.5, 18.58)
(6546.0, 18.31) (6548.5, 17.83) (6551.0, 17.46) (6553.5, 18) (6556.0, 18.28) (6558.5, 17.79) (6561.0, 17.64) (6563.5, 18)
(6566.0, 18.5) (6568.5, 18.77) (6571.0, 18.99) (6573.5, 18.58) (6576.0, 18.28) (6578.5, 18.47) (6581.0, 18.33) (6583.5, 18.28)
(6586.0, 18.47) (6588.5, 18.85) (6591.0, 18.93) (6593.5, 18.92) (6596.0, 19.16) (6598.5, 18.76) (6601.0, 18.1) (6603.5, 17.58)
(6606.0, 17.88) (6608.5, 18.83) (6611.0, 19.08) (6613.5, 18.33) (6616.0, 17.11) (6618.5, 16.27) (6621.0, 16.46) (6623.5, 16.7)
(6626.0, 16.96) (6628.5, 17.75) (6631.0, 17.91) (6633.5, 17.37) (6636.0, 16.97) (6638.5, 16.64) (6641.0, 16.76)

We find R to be 1.06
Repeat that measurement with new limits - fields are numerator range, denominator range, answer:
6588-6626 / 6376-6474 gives 1.06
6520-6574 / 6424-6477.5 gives 1.07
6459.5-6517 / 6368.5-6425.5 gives 1.03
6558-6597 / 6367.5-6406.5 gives 1.12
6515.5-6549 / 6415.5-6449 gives 1.07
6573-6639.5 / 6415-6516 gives 1.05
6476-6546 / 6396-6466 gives 1.04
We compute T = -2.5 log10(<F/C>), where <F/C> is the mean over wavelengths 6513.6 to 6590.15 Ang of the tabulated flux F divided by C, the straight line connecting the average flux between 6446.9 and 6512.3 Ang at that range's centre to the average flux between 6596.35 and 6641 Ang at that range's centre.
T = -0.05 mag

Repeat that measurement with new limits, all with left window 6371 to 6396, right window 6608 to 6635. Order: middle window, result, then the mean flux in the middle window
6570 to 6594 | -0.068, 18.6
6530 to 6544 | -0.086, 18.9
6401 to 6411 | -0.034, 17.9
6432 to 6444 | 0.027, 17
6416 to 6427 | -0.068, 18.5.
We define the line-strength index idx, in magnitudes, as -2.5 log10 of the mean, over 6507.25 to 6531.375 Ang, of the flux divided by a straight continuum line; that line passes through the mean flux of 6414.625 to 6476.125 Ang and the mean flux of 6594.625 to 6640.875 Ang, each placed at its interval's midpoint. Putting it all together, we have -0.03 mag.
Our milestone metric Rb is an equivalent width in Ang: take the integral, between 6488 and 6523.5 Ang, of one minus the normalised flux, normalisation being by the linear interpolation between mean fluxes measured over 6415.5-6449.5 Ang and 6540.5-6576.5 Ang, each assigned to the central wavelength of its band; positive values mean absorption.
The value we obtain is 0.2 Ang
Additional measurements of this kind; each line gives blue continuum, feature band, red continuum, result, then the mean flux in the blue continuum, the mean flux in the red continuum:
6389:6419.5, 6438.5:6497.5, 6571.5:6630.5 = 1.08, 18.1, 18.1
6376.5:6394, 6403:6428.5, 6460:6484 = -0.80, 17.8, 17.7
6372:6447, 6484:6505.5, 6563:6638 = -0.07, 17.8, 18.1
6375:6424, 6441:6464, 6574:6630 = 0.07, 17.9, 18.1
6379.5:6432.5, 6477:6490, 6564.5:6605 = 0.29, 18.2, 18.6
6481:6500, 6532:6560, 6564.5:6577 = 0.10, 18.1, 18.6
